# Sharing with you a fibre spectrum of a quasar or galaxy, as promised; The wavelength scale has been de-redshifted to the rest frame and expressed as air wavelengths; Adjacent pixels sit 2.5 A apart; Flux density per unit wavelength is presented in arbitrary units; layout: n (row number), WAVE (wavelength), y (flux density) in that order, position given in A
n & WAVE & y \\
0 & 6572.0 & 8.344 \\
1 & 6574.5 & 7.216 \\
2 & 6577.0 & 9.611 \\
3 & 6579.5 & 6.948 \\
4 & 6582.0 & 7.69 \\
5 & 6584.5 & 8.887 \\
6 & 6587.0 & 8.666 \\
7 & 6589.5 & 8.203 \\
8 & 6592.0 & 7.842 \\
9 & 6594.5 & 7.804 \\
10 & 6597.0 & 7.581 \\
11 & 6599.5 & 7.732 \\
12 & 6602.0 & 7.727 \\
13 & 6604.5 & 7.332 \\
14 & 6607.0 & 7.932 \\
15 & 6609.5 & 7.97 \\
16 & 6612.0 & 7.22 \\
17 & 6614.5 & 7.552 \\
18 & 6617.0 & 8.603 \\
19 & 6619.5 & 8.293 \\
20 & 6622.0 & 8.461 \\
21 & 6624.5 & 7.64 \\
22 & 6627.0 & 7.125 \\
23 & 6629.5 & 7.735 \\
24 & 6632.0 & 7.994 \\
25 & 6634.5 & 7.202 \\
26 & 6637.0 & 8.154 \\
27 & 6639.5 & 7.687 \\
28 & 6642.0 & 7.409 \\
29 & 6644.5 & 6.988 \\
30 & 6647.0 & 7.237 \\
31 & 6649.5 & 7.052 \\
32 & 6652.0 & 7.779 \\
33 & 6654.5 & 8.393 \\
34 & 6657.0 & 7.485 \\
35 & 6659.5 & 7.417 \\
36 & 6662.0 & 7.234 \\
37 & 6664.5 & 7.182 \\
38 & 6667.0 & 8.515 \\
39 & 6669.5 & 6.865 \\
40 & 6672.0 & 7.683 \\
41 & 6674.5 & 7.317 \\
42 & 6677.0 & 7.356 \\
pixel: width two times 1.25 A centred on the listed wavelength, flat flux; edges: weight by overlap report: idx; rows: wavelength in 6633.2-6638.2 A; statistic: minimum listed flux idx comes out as 7.202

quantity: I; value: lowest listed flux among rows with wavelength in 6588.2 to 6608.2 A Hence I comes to 7.332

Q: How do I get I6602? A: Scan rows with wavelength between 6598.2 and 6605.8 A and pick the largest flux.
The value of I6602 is 7.732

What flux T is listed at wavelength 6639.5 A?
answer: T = 7.687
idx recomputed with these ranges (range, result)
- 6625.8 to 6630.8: 7.125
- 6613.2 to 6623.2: 7.552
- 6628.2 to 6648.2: 6.988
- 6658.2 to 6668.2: 7.182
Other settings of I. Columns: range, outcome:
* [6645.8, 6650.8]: 7.052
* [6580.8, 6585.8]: 7.69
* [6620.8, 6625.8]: 7.64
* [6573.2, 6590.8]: 6.948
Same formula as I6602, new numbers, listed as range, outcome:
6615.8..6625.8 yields 8.603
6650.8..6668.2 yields 8.515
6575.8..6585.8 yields 9.611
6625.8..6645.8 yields 8.154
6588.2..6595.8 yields 8.203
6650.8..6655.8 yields 8.393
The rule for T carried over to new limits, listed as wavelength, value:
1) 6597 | 7.581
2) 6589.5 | 8.203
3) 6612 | 7.22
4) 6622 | 8.461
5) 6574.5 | 7.216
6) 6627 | 7.125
